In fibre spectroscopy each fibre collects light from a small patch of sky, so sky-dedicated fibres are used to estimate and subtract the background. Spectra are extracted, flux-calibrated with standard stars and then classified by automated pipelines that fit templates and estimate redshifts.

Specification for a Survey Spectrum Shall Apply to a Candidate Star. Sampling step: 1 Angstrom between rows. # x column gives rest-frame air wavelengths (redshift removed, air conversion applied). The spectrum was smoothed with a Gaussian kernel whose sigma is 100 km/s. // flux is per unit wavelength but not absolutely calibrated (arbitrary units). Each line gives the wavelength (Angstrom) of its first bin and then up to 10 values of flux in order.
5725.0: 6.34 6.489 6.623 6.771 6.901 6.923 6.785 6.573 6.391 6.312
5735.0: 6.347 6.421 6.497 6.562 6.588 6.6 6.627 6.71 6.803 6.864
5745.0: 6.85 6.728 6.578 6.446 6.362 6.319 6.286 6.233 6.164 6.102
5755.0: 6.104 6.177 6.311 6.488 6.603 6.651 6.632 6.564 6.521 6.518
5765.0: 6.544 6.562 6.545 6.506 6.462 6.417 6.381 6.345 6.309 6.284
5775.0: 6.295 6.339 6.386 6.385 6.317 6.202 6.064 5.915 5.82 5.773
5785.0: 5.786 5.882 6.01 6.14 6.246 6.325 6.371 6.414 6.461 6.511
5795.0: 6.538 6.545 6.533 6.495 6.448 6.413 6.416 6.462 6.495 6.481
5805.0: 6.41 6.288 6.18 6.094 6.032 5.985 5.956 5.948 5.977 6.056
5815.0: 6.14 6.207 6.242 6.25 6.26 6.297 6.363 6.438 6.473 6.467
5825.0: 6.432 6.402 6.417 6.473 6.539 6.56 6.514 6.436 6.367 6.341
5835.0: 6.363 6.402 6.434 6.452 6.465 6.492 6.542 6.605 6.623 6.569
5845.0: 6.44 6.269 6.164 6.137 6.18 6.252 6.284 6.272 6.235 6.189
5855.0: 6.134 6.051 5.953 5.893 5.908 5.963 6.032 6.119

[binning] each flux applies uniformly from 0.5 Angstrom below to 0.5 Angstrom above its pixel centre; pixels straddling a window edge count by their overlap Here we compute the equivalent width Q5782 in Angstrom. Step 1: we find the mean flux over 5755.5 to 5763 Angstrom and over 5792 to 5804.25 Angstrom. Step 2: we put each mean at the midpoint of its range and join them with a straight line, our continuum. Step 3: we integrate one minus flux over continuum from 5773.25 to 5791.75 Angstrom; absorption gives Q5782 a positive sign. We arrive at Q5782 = 1.0 Angstrom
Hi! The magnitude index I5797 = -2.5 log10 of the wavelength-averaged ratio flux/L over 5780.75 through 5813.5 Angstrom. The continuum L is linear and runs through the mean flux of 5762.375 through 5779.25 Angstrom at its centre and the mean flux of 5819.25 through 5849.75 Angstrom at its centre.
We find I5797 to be 0.03 mag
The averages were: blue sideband 6.42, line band 6.23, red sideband 6.42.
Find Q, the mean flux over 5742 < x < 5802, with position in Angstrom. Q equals 6.37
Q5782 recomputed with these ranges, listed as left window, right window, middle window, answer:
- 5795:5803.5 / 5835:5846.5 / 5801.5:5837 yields 0.9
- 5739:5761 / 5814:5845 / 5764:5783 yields 0.4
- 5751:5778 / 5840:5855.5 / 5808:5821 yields 0.5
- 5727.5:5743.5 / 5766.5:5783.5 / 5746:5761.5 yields 0.2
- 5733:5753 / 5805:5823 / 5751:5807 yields 0.1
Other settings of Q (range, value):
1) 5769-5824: 6.26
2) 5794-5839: 6.34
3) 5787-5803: 6.41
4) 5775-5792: 6.14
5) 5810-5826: 6.23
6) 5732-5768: 6.49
